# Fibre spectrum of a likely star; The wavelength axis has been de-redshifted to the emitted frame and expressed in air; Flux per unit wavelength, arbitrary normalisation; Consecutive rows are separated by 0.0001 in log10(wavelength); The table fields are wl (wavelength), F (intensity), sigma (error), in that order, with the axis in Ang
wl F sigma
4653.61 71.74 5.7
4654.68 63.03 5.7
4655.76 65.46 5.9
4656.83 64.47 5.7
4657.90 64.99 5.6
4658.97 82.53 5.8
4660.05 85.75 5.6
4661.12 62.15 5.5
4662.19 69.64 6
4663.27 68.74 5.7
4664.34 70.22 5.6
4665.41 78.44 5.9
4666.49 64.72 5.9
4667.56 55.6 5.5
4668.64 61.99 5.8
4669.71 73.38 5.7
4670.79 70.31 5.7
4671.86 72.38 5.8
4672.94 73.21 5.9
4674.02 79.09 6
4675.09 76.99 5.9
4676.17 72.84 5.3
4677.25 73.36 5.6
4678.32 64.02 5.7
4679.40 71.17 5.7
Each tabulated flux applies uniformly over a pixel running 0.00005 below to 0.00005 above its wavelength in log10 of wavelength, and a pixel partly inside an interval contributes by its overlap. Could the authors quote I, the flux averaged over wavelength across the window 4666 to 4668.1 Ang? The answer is 60.1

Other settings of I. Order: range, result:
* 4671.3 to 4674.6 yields 75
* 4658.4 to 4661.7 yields 76.6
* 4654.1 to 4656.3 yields 64.3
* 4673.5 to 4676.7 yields 76.4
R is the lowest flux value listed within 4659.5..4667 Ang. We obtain 62.15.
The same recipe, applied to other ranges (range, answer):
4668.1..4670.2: 61.99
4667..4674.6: 55.6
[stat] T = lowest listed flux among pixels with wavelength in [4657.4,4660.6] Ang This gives 64.99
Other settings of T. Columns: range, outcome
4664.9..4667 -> 64.72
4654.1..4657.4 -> 63.03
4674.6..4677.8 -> 72.84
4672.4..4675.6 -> 73.21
